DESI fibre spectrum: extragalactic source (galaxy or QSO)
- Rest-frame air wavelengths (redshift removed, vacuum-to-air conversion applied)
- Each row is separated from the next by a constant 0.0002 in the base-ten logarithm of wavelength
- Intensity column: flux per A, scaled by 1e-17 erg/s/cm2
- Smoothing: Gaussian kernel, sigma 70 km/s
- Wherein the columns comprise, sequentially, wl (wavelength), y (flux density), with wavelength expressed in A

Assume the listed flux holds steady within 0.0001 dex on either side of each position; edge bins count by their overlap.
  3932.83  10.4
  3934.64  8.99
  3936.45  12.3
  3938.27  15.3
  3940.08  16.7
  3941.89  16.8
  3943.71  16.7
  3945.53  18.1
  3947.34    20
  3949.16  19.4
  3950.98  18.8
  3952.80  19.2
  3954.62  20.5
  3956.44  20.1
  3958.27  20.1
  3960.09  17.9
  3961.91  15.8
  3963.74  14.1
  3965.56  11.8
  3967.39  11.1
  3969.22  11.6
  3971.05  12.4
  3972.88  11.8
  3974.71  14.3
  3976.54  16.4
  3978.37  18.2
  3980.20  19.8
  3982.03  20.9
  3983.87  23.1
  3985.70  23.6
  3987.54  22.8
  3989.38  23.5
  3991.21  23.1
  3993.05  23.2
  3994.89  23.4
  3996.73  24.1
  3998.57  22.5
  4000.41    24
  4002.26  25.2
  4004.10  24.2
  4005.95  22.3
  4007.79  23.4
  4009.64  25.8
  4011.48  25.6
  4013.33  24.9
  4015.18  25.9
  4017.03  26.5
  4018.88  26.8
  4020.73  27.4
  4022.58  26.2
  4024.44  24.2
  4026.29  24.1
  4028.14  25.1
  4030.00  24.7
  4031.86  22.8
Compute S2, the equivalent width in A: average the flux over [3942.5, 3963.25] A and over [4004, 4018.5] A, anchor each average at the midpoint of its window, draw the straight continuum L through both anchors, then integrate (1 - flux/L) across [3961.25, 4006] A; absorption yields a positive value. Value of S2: 5.83 A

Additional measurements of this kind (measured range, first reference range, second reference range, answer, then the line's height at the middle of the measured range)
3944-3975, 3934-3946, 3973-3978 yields -2.6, 15.1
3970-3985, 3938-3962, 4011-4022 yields 3.2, 21.6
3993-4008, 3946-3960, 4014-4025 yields 0.4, 24.3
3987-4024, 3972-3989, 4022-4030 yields -3.8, 22.3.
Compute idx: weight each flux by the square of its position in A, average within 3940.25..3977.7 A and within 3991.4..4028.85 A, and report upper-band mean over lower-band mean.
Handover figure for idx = 1.55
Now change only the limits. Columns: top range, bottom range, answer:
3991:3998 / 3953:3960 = 1.20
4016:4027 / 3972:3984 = 1.52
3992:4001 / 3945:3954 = 1.25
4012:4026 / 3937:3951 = 1.53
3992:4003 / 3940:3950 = 1.35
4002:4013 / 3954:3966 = 1.44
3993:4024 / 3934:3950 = 1.59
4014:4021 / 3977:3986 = 1.30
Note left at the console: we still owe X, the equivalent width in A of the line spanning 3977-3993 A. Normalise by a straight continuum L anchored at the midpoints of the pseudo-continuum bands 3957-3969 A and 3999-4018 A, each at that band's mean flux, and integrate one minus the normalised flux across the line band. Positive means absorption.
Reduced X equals -1.6 A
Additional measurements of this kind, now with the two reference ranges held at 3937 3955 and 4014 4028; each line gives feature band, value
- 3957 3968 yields 2.4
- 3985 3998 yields -0.4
